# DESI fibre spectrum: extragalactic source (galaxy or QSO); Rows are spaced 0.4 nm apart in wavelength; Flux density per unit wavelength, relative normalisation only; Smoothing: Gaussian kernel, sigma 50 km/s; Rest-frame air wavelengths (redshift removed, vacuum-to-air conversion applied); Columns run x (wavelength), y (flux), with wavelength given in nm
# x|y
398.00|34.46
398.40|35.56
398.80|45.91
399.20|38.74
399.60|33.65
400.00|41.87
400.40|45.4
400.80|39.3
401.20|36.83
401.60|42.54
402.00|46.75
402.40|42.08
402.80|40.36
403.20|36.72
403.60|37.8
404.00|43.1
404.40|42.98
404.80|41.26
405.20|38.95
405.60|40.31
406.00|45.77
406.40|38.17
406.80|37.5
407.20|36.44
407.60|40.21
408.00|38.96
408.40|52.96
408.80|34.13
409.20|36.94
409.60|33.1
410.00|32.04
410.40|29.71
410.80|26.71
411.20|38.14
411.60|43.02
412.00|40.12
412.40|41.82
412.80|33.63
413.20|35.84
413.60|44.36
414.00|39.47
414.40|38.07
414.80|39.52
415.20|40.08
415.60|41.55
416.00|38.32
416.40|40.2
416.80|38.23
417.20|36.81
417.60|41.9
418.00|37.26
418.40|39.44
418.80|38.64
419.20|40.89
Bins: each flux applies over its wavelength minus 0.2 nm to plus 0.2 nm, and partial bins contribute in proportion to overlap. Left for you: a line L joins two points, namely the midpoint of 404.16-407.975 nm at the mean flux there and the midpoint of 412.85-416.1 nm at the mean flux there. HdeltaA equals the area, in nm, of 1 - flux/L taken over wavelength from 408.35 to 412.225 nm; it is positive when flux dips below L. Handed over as 0.36 nm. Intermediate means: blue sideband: 40.2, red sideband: 39.4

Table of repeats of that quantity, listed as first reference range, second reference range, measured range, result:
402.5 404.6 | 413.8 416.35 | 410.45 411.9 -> 0.15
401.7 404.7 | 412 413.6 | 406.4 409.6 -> 0.06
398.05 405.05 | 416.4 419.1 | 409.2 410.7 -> 0.29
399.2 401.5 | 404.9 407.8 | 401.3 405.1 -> -0.17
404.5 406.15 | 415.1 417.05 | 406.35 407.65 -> 0.11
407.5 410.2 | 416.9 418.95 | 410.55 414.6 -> 0.05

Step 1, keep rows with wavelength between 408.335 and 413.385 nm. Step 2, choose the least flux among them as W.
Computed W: 26.71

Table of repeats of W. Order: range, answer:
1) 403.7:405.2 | 38.95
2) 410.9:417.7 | 33.63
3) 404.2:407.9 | 36.44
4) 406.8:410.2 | 32.04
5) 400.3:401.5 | 36.83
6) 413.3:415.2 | 38.07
